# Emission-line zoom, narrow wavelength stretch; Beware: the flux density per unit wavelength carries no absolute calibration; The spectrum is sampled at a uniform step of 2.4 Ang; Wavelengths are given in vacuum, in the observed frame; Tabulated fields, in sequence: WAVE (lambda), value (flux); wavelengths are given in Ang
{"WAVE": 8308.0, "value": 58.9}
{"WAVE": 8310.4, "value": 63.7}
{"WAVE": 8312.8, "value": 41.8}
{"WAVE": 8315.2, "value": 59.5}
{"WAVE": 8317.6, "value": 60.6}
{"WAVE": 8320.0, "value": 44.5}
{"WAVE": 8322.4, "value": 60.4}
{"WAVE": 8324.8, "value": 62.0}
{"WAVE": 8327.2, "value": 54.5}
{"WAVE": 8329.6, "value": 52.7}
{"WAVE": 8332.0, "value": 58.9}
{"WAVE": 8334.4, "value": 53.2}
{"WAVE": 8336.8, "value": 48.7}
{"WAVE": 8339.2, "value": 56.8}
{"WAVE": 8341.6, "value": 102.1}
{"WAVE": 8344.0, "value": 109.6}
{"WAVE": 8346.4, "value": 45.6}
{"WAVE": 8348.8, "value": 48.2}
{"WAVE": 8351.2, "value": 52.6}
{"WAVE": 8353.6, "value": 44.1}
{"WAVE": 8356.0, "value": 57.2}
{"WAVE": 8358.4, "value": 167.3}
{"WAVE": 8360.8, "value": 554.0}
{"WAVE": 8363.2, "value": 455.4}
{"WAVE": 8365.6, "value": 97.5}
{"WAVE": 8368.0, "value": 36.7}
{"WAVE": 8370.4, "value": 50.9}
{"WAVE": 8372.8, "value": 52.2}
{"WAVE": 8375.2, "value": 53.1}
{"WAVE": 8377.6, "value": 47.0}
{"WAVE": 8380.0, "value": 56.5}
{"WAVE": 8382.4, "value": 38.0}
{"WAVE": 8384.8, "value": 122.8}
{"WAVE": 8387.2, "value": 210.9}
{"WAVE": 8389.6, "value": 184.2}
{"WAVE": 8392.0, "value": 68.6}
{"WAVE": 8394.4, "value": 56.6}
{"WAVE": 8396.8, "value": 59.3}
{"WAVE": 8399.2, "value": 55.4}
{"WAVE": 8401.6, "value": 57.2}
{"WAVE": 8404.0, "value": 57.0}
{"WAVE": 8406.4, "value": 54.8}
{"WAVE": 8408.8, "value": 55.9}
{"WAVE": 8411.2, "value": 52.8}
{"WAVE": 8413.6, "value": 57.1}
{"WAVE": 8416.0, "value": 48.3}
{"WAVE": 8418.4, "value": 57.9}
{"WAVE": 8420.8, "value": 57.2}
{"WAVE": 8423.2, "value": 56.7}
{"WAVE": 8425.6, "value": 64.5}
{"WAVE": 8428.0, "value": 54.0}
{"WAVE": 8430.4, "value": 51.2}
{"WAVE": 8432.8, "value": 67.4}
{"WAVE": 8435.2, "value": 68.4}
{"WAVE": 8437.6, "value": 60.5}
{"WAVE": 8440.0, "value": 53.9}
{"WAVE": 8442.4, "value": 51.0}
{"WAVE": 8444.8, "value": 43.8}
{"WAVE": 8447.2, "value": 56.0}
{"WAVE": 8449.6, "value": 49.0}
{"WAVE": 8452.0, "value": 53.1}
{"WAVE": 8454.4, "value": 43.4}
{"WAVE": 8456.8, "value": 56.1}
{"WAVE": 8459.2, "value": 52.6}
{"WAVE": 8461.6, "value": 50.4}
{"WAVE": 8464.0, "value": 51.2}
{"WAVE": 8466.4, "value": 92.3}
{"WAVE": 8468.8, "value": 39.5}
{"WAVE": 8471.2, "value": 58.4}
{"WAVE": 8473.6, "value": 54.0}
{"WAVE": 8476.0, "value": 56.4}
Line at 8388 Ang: [N II] 6583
